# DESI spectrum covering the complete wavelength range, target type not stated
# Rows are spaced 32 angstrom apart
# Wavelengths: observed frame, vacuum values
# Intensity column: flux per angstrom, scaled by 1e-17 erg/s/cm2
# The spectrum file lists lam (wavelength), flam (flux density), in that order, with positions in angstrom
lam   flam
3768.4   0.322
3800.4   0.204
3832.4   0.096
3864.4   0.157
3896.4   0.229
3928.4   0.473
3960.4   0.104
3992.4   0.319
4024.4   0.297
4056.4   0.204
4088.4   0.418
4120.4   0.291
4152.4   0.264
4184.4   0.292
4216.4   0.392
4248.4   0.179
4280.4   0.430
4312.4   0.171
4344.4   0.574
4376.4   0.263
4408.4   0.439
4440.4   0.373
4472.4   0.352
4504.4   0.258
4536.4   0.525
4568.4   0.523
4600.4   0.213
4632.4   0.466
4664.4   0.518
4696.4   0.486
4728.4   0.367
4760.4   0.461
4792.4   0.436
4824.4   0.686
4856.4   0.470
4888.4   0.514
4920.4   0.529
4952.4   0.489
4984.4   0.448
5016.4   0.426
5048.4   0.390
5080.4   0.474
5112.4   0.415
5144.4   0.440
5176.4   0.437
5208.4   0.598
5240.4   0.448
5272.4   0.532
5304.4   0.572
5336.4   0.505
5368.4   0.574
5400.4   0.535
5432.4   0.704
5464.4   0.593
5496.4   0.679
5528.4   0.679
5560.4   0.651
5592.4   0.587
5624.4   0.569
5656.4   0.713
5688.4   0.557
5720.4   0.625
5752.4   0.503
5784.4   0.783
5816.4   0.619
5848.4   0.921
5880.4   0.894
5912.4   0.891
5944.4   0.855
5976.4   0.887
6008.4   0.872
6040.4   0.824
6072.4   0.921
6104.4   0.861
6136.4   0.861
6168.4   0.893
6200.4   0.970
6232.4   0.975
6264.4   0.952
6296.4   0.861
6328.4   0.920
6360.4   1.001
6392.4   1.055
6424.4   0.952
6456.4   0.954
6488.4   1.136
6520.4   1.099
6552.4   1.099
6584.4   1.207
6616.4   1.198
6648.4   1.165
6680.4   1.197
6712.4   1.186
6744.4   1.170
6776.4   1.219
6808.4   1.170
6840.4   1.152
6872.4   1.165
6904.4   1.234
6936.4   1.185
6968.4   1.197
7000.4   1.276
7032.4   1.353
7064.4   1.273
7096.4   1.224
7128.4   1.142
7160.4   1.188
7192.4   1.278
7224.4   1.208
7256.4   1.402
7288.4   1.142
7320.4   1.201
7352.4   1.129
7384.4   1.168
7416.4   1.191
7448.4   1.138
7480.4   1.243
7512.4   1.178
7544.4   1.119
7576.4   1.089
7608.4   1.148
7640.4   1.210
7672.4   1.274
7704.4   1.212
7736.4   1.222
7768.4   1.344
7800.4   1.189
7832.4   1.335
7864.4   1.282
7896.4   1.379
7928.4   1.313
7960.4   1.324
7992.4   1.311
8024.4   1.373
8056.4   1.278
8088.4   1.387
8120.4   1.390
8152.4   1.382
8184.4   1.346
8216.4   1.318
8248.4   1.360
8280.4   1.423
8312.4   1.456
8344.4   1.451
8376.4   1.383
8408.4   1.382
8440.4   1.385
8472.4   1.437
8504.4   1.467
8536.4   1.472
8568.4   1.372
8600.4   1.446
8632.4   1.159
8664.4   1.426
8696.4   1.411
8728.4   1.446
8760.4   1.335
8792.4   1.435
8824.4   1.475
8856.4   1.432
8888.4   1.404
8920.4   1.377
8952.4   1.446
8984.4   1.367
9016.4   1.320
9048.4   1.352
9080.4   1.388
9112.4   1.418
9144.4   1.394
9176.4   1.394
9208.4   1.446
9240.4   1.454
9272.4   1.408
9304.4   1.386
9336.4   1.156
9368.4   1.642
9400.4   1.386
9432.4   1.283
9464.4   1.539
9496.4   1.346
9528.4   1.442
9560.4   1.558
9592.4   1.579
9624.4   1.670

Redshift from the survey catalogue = 0.465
